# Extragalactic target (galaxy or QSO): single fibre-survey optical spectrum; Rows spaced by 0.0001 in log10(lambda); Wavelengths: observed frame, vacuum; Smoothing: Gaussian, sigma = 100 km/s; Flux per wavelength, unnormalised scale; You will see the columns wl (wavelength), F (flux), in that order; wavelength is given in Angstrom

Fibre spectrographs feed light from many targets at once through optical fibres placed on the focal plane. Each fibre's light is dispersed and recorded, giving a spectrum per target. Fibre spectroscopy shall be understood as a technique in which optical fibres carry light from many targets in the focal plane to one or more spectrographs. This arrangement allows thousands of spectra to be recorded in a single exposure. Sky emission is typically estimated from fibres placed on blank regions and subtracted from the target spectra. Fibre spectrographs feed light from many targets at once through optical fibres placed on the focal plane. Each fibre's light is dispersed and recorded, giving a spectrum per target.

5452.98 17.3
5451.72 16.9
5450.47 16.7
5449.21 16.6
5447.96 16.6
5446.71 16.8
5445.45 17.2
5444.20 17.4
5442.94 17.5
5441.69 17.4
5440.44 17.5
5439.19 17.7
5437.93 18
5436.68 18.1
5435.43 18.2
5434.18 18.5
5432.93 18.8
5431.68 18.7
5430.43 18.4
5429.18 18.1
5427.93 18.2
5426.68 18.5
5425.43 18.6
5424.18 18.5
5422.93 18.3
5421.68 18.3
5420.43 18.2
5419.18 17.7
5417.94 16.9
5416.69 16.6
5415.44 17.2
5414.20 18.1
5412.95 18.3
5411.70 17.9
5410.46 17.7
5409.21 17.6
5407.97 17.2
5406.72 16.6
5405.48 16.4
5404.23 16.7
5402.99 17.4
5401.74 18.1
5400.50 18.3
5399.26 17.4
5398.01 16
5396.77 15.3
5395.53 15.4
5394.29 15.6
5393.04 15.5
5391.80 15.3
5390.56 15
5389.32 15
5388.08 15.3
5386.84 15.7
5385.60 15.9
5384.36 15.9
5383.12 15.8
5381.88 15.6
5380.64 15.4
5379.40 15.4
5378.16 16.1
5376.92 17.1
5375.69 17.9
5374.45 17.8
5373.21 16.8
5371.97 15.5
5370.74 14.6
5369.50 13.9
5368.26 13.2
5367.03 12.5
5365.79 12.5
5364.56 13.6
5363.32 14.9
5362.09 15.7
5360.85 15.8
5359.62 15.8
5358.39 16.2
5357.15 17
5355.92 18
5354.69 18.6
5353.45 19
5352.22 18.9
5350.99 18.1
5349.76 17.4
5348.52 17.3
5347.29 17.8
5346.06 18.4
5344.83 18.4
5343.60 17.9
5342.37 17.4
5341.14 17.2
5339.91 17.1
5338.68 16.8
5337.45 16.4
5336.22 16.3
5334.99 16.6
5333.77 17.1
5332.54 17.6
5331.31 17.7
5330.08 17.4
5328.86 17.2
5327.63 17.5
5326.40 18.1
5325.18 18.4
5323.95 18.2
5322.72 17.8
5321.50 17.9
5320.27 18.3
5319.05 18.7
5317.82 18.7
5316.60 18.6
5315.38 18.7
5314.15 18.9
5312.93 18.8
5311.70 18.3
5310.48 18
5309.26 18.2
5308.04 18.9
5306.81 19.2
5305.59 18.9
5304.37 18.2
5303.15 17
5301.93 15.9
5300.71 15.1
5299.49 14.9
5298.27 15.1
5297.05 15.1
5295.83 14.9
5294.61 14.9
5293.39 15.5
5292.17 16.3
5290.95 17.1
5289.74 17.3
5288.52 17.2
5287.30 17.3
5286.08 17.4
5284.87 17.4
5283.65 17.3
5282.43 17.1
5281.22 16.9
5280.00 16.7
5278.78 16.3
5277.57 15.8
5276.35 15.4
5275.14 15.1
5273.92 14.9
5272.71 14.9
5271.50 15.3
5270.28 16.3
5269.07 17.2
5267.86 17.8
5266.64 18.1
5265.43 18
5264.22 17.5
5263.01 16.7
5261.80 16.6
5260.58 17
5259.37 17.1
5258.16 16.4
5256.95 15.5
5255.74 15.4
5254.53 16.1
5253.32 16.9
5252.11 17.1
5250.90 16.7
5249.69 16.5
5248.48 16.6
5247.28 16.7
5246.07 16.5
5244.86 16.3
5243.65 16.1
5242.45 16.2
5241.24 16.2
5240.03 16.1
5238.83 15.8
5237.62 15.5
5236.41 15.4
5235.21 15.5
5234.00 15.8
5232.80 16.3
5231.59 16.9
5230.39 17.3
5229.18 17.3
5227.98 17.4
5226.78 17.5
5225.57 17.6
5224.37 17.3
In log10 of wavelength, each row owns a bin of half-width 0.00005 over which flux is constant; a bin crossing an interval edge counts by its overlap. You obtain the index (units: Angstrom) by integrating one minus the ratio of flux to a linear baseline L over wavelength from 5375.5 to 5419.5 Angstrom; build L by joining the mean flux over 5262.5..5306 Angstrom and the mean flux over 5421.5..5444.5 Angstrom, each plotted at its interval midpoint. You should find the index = 3.1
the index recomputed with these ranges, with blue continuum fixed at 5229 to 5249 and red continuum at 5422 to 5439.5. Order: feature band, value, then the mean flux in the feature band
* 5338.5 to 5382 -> 2.77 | 16.4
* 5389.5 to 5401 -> 1.30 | 15.9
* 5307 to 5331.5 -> -1.61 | 18.2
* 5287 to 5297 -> 0.36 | 16.2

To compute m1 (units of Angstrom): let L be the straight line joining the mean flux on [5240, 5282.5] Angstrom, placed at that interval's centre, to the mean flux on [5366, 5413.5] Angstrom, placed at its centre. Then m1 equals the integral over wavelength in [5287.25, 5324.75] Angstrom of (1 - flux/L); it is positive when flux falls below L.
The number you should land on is -2.39 Angstrom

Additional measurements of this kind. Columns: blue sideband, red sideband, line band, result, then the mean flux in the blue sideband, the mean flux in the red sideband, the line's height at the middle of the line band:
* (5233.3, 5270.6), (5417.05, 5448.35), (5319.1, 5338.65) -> -0.5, 16.5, 17.9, 17.1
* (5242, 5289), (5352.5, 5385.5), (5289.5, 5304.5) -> 0.5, 16.6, 15.8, 16.3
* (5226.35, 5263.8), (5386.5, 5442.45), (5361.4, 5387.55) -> 2.7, 16.4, 17.3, 17.1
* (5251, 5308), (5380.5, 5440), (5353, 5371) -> 1.6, 16.5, 17.1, 16.9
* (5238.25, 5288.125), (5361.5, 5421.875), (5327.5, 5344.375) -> -0.9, 16.5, 16.2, 16.3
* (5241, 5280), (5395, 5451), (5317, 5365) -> -1.1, 16.4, 17.6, 17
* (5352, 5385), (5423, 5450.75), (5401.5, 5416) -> -0.3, 15.9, 17.8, 17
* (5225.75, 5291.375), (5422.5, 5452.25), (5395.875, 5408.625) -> 0.5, 16.6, 17.8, 17.6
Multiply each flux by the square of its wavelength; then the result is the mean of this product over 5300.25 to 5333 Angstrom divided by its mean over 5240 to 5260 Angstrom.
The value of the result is 1.13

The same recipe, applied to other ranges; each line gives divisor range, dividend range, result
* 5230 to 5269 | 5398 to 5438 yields 1.15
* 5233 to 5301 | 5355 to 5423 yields 1.04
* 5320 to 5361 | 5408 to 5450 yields 1.05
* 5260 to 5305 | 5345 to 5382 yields 1.02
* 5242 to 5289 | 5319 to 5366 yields 1.07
